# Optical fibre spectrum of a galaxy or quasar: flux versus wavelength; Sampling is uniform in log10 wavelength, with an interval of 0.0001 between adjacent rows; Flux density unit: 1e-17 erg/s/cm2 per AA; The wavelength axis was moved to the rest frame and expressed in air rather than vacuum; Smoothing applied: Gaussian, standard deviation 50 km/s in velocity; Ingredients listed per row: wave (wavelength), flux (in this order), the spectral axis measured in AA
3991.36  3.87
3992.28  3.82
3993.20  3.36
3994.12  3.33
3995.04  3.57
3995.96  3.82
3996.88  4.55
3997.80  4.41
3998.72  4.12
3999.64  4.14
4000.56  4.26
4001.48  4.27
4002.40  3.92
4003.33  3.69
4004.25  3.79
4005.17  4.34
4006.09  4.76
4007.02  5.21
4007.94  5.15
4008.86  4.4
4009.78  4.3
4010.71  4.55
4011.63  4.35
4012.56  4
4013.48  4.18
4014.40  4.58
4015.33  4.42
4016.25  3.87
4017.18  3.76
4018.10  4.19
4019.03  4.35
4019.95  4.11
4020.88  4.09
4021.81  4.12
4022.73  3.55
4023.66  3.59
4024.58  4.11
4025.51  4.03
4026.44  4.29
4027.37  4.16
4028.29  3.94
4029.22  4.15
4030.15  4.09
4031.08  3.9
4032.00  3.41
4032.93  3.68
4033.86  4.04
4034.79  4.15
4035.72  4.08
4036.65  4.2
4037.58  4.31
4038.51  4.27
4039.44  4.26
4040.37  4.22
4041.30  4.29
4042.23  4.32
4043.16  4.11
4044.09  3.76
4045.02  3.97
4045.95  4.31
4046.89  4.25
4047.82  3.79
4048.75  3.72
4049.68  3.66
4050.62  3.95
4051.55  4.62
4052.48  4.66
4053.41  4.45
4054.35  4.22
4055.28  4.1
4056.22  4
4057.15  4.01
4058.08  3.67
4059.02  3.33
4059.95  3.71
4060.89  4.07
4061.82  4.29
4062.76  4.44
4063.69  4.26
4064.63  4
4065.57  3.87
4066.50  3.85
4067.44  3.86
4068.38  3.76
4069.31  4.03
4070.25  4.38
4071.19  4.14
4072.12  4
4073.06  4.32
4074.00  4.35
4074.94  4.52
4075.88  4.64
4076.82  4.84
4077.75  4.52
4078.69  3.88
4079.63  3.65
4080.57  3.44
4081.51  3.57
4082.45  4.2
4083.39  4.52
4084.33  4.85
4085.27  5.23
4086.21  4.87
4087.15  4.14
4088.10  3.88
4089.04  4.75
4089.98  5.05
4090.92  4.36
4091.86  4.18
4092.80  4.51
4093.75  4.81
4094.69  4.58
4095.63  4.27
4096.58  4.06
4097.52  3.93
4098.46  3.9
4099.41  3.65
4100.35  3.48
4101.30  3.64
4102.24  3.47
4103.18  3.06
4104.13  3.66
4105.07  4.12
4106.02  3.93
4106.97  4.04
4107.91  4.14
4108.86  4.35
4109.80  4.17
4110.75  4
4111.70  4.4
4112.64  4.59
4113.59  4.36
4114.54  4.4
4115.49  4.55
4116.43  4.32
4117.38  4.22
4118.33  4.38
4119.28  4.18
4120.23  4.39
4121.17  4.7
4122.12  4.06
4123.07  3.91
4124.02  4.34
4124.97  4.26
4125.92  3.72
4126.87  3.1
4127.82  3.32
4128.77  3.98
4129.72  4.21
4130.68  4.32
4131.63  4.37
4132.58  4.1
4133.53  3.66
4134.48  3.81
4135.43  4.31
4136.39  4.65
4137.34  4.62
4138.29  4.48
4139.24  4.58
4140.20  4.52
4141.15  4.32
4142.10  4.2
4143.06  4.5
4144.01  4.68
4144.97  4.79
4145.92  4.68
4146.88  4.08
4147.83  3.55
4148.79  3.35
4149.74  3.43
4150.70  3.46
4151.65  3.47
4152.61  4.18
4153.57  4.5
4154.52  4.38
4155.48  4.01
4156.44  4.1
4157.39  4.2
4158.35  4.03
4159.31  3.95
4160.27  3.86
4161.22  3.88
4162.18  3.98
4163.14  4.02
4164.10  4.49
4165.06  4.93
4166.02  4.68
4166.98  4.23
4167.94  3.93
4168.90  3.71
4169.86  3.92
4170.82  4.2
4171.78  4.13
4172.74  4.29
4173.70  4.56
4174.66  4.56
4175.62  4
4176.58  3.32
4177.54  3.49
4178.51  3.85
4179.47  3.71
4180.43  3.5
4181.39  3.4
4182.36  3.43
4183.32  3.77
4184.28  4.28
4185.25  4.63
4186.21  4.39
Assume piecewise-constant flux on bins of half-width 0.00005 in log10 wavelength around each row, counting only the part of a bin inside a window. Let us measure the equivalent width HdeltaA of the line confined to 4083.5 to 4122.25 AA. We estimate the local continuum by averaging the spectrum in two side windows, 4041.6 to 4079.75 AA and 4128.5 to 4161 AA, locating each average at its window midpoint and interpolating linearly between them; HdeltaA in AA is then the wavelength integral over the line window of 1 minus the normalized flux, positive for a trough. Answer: -1.0 AA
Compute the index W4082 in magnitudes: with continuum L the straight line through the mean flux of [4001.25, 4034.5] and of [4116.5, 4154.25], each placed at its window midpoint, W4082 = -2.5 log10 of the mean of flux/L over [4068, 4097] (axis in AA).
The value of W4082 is -0.05 mag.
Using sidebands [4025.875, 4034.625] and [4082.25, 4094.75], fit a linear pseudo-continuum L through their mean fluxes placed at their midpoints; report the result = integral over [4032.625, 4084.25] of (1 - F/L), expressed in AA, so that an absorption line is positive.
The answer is 1.8 AA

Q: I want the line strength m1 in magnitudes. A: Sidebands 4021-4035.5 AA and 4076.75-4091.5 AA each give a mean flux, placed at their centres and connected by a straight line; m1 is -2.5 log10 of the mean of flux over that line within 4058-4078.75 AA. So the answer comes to 0.028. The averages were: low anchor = 3.95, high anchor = 4.35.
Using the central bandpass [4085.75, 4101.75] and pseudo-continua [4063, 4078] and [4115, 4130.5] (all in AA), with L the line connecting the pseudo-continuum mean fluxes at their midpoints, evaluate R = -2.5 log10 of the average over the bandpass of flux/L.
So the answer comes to -0.02 mag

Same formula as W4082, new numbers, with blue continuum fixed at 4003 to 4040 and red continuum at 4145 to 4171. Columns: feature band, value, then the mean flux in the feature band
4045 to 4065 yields 0.02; 4.07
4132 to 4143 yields -0.06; 4.3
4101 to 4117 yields 0.00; 4.08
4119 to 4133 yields 0.00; 4.06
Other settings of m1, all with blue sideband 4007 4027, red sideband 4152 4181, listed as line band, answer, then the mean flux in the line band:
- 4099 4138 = 0.01 mag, 4.08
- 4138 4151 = -0.02 mag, 4.19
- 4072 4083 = 0.00 mag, 4.17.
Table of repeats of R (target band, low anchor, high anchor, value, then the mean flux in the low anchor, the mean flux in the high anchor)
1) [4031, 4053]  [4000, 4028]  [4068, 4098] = 0.04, 4.21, 4.32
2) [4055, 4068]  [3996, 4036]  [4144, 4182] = 0.04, 4.16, 4.03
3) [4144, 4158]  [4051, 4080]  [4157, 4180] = 0.01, 4.15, 4.08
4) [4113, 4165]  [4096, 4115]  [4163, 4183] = -0.04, 3.97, 4.01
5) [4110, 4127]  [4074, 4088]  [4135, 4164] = 0.00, 4.33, 4.16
